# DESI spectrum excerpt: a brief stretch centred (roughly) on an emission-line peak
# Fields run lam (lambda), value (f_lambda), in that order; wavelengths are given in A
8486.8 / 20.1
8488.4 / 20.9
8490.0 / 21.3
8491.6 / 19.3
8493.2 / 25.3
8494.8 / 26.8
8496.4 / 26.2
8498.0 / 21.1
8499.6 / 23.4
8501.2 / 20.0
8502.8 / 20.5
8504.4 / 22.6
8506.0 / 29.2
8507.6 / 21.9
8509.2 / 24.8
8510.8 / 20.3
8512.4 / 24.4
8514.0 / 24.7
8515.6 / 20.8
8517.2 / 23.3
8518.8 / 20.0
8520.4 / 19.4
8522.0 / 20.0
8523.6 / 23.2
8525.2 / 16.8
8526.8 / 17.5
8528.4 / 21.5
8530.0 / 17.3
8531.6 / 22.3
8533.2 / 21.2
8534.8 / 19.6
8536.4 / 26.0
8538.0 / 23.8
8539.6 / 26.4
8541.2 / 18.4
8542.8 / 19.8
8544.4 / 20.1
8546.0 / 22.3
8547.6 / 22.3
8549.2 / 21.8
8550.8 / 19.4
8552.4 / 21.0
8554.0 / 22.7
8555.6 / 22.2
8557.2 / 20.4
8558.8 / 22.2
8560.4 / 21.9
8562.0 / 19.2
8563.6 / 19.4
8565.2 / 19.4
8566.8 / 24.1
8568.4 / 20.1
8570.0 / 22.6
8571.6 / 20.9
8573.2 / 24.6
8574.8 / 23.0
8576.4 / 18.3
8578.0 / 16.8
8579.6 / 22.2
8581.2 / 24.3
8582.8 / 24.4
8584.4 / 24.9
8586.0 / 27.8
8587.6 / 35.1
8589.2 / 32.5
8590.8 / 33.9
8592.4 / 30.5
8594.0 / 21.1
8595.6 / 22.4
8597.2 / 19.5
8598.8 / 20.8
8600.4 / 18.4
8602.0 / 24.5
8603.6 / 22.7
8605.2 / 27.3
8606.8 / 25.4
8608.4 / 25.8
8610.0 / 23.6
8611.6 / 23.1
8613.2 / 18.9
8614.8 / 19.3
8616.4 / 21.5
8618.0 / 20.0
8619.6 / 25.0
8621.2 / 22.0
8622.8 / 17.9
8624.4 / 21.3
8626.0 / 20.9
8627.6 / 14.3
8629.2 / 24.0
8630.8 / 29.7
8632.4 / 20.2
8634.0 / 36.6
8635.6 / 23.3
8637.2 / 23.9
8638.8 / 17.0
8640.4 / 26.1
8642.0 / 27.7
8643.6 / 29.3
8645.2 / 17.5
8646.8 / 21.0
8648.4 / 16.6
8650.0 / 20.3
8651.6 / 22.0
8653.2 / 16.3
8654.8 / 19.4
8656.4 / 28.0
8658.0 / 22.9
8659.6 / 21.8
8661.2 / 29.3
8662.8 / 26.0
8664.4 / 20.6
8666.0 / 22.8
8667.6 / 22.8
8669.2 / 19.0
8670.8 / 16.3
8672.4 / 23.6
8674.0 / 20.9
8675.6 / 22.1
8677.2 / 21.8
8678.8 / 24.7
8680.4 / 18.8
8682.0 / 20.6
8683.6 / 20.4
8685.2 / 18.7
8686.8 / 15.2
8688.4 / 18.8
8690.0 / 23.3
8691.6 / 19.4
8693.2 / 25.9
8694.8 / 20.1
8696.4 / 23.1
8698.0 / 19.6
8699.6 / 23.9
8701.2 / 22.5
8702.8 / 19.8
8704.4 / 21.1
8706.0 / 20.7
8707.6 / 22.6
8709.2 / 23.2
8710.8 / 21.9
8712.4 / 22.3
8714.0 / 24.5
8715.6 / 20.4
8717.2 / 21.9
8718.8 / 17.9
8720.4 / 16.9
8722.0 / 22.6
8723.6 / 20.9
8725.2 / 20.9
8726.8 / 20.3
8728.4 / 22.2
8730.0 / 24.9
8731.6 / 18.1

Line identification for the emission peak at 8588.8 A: [S II]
